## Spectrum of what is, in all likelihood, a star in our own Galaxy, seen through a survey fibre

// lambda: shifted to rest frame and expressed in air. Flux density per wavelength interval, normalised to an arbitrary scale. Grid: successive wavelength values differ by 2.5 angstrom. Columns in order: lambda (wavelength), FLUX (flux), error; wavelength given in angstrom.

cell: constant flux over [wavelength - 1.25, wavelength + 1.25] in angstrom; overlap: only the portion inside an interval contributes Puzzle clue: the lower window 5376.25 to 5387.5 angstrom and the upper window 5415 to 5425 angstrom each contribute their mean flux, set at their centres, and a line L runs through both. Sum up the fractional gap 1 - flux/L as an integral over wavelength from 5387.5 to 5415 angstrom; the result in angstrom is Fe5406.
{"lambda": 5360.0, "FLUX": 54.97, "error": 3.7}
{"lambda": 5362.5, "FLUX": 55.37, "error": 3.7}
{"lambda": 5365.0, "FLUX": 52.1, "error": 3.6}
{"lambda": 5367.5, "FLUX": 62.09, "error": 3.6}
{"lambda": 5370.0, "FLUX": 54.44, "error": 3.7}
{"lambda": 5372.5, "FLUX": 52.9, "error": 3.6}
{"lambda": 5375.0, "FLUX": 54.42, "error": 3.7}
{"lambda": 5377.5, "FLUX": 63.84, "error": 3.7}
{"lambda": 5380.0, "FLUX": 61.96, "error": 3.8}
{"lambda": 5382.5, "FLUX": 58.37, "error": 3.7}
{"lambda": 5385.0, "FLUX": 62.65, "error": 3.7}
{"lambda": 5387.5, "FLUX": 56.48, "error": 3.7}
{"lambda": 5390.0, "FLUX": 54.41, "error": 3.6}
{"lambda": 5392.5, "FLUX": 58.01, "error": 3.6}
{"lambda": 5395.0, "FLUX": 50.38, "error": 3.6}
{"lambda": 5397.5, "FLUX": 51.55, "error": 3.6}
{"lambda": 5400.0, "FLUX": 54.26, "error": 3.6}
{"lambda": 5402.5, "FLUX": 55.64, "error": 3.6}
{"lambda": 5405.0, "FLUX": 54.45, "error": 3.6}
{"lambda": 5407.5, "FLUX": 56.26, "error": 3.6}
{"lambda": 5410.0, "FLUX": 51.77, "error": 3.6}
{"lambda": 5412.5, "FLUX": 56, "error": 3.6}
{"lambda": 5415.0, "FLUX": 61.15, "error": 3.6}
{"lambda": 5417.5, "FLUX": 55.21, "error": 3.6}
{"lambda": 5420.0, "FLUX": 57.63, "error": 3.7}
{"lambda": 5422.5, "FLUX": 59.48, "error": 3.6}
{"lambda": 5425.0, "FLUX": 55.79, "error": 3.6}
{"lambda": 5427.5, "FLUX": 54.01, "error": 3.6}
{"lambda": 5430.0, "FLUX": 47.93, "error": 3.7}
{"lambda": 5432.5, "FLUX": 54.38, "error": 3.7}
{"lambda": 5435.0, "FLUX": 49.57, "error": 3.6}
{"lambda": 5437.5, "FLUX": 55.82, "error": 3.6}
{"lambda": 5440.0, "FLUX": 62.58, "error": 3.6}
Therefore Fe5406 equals 2.2 angstrom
